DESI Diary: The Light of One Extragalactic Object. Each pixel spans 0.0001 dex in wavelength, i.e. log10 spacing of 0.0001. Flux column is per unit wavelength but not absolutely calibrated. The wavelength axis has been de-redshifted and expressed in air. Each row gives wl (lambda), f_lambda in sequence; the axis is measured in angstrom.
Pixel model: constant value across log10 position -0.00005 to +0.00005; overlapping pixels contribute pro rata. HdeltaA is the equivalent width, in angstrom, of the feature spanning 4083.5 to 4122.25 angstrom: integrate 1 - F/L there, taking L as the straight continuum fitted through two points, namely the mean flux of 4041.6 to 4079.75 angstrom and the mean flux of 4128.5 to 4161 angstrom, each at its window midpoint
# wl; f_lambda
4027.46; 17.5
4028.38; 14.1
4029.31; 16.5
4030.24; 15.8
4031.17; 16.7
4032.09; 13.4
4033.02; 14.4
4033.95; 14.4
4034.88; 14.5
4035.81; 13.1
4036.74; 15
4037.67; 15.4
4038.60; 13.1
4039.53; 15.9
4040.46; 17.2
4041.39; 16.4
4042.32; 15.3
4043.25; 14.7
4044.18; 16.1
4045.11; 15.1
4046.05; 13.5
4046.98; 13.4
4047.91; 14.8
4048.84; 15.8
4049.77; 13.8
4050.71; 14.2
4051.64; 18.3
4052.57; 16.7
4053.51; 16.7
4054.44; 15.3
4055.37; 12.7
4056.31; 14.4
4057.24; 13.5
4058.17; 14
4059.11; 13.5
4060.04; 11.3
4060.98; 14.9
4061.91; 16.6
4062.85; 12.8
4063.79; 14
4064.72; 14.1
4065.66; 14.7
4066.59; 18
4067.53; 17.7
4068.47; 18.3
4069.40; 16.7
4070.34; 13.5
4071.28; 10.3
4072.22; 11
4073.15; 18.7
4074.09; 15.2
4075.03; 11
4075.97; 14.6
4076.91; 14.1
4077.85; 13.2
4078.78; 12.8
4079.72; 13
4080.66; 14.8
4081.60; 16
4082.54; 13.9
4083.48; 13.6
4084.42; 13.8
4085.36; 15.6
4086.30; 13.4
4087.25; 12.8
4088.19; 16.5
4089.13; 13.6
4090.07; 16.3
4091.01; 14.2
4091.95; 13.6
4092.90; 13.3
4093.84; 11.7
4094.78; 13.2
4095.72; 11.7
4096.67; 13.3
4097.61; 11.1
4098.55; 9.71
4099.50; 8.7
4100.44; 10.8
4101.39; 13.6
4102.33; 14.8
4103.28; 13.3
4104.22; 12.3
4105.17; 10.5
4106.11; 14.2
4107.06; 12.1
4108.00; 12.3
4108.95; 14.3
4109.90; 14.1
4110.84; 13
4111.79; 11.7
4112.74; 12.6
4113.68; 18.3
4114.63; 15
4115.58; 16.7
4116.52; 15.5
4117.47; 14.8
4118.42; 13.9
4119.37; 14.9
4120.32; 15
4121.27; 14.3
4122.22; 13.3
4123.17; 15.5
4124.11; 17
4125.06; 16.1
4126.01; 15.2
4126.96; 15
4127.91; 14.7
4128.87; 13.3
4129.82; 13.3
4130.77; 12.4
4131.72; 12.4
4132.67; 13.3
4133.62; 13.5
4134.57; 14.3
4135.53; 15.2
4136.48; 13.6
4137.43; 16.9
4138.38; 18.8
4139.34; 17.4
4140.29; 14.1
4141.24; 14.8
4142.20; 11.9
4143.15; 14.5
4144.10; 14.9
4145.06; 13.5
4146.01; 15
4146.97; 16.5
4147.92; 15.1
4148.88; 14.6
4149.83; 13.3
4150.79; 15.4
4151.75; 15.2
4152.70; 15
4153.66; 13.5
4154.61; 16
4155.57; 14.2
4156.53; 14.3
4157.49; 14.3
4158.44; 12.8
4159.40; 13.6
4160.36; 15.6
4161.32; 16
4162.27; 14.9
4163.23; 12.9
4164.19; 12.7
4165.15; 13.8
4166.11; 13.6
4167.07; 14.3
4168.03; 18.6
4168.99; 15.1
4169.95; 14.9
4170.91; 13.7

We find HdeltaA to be 2.8 angstrom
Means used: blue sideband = 14.6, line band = 13.5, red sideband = 14.5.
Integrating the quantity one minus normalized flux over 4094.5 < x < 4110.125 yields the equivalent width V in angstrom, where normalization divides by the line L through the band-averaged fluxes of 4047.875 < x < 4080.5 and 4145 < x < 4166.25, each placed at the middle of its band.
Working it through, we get 2.4 angstrom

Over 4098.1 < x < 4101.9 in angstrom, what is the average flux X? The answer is 10.7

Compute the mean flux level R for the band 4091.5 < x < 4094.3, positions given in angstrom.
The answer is 12.8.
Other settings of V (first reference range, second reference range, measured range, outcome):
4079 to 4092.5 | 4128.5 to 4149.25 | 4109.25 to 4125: -0.3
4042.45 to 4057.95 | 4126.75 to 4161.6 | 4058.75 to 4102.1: 2.9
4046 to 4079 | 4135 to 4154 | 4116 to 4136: 0.6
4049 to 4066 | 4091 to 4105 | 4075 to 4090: -1.1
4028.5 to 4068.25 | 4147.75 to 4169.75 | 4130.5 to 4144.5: 0.1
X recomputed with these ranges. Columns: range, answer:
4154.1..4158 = 14.7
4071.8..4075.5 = 14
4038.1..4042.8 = 15.6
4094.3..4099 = 11.8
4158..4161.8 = 14.5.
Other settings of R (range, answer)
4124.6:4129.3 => 14.8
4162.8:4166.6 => 13.2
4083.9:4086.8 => 14.2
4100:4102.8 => 13.1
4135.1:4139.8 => 16.4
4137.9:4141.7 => 16.3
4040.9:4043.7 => 15.5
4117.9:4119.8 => 14.4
